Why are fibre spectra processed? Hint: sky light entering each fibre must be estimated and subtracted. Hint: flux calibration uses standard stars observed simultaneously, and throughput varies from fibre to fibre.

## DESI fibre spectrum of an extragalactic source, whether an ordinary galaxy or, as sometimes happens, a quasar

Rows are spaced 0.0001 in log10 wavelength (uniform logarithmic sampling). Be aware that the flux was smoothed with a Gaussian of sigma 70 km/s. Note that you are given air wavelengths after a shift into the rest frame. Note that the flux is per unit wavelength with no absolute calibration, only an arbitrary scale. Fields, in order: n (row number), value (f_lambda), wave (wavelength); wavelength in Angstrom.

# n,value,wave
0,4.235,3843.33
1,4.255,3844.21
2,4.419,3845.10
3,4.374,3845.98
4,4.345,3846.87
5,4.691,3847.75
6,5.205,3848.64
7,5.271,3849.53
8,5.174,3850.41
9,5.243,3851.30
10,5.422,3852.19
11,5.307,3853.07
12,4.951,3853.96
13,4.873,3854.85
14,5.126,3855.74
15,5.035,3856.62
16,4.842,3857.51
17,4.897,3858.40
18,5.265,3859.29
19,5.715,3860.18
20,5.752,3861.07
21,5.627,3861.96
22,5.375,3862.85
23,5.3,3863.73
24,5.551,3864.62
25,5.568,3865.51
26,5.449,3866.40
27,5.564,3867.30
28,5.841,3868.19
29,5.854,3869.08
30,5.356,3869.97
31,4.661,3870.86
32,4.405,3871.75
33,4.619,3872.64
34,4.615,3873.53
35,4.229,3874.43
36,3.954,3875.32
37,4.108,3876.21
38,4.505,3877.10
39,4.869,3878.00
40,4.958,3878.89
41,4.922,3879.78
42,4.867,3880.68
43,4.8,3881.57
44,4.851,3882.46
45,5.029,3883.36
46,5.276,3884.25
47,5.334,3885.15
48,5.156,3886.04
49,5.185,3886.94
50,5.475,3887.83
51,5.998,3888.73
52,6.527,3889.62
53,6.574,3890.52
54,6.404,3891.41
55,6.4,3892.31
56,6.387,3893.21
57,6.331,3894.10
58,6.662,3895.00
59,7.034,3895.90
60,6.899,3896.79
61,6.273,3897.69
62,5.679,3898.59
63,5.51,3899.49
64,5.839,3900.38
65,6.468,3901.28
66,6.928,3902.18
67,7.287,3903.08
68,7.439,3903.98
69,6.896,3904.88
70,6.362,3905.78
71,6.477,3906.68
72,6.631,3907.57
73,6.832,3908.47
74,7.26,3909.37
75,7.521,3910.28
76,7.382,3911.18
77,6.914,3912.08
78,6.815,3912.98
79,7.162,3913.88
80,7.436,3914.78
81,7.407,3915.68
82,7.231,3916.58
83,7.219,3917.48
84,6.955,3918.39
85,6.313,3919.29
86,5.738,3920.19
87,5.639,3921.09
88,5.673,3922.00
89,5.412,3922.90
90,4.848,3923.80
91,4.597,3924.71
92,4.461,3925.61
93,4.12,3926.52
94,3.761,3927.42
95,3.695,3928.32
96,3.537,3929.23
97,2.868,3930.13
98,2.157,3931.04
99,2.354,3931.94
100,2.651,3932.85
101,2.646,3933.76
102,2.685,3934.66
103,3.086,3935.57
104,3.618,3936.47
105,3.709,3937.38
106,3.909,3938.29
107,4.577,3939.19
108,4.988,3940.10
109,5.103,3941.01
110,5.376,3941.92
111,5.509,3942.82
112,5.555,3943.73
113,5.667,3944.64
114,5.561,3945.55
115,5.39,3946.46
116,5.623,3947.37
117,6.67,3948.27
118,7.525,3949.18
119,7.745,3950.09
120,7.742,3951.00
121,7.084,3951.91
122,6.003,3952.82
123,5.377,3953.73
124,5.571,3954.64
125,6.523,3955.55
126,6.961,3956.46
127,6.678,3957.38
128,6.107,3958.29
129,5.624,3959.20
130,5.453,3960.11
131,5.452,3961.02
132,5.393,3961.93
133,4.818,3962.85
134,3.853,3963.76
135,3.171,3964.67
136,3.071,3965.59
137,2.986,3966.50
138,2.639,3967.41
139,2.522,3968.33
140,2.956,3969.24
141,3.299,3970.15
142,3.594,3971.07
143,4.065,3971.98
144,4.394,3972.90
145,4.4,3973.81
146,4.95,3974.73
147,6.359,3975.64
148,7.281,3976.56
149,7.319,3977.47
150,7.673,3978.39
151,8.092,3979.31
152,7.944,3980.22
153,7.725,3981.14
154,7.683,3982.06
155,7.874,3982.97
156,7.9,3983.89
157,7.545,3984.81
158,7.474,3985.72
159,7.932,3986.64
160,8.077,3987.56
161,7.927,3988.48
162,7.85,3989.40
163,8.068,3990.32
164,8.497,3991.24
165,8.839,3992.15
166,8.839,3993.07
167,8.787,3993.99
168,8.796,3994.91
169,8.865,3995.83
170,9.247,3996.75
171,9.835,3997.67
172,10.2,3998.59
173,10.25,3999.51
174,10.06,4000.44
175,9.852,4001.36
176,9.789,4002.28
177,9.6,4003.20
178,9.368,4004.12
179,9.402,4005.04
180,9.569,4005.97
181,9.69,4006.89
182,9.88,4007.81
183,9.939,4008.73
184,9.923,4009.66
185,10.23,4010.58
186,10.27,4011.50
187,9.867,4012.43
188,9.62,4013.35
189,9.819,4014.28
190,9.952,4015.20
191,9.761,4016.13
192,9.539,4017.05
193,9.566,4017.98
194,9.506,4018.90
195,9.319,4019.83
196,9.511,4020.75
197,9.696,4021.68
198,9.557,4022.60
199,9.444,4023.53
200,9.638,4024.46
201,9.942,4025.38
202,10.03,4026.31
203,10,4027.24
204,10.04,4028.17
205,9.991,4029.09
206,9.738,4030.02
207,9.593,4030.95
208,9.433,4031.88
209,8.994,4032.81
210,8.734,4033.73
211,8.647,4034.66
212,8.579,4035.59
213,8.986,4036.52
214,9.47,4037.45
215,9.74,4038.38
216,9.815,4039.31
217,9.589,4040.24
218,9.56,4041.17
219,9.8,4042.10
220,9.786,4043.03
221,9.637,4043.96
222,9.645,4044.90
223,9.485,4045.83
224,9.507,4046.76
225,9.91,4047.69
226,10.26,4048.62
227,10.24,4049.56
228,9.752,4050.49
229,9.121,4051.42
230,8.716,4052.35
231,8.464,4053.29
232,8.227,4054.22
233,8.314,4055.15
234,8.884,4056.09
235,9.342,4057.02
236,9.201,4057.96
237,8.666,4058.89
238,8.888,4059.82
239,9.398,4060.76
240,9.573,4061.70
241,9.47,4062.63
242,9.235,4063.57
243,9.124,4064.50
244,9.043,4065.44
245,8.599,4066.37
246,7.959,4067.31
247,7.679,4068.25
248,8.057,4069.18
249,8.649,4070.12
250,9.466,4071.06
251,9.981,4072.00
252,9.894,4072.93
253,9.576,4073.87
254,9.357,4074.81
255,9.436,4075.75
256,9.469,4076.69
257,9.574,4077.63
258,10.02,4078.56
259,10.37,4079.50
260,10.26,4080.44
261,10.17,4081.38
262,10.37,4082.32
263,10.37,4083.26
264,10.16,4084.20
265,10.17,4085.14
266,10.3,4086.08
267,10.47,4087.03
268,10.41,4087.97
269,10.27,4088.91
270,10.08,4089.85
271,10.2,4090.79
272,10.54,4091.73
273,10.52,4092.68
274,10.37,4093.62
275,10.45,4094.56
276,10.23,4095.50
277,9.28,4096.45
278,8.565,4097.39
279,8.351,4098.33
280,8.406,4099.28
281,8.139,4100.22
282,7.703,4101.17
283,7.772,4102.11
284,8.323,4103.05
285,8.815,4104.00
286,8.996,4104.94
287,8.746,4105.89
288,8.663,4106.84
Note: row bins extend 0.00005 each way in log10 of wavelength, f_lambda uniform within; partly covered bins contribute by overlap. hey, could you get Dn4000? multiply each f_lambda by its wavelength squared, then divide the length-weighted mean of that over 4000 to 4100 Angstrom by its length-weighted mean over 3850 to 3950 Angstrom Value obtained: 1.89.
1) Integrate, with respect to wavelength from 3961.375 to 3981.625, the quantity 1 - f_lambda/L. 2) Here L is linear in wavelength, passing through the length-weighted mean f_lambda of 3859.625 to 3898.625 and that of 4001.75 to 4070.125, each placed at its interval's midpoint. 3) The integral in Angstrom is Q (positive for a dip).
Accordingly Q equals 7.5 Angstrom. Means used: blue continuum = 5.45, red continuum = 9.41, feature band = 4.94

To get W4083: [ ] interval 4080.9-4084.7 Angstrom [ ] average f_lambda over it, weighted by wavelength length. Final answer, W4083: 10.3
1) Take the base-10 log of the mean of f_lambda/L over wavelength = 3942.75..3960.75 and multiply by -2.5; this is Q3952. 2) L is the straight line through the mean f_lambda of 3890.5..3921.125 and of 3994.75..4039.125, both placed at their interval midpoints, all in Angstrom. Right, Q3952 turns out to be 0.260 mag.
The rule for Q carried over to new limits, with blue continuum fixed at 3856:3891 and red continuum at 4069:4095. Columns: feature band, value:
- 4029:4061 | -0.7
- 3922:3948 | 9.3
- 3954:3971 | 6.1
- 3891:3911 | -2.8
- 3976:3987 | 0.0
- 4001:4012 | -2.1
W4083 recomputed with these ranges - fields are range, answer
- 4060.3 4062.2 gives 9.49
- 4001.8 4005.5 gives 9.56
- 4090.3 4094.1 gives 10.4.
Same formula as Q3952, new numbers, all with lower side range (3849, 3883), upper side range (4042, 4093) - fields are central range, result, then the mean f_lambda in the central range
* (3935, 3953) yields 0.23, 5.5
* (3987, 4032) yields -0.15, 9.49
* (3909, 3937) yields 0.22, 5.12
